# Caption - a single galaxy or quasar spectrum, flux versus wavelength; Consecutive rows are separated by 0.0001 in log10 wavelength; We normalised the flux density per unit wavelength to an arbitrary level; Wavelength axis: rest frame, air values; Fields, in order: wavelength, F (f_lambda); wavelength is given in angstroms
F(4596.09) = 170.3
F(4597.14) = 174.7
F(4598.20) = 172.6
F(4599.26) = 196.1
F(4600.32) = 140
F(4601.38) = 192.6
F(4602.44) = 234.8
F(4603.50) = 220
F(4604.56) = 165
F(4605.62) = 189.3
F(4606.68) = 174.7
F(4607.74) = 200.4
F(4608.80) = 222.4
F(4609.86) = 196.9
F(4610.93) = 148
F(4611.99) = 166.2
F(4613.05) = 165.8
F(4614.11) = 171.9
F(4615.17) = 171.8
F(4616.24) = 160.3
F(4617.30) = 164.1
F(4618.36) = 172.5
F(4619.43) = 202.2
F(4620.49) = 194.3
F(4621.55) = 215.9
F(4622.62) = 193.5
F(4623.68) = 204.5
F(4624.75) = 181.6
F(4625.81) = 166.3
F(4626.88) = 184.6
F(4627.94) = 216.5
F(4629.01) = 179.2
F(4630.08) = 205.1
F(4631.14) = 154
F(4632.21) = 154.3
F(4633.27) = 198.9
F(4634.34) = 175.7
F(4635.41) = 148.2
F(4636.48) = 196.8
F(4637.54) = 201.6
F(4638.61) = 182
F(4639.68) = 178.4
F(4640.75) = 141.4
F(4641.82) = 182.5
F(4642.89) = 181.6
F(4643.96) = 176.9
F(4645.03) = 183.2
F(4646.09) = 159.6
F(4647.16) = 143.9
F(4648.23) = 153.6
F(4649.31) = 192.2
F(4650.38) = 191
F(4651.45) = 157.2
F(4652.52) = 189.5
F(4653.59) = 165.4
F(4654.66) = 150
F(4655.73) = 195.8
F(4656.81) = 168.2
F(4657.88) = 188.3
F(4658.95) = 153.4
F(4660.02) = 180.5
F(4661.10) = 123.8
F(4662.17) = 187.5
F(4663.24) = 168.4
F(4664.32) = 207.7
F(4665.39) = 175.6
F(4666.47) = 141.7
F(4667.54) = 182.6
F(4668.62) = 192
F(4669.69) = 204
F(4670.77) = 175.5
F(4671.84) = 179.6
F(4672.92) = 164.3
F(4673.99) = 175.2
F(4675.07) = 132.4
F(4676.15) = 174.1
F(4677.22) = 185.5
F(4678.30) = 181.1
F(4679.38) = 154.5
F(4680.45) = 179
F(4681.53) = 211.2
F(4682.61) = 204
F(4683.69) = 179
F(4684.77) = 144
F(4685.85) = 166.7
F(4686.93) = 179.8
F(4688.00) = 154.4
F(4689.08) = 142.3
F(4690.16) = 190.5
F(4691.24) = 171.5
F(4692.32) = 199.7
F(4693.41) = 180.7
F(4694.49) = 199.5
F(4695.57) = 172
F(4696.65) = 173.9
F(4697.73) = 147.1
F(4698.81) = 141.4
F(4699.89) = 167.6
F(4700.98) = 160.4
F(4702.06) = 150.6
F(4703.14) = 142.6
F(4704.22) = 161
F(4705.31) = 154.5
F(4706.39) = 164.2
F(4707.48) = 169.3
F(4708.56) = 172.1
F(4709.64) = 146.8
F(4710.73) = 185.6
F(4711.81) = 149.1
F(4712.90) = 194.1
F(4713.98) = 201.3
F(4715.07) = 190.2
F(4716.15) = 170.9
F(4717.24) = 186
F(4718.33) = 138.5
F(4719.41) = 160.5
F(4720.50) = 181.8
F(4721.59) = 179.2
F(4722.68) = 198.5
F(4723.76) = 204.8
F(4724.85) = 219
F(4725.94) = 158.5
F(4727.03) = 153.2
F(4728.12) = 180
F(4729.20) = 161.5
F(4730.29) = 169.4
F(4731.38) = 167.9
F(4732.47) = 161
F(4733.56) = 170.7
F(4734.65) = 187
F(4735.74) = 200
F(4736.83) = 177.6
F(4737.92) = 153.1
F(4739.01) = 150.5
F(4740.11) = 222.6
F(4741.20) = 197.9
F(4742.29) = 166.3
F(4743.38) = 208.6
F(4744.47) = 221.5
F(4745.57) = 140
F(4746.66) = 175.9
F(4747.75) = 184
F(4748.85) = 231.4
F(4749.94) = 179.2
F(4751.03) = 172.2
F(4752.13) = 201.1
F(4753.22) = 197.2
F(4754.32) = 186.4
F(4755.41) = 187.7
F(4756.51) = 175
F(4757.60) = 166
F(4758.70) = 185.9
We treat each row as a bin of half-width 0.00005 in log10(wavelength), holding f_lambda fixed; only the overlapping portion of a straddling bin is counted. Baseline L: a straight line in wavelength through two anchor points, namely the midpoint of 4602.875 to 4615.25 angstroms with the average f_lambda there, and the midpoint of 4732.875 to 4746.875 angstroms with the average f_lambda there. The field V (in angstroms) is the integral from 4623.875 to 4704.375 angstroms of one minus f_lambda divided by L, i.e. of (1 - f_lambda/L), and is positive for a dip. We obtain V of 4.19 angstroms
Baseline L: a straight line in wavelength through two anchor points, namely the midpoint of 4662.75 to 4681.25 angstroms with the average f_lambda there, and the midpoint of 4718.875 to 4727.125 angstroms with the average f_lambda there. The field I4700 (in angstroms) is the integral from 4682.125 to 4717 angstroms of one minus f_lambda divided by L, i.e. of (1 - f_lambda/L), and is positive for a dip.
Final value 1.9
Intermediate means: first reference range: 175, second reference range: 183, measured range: 170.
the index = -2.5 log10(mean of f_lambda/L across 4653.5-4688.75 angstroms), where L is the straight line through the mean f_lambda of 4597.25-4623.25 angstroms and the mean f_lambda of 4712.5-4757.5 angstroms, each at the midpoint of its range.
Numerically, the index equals 0.06 mag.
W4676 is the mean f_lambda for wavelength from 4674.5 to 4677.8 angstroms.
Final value 164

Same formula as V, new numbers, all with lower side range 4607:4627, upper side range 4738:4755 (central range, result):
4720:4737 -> 0.7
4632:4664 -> 2.0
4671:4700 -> 2.1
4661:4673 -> 0.5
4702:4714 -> 1.4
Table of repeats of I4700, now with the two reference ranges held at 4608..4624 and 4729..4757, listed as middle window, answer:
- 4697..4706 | 1.4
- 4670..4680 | 0.7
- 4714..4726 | 0.0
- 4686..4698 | 0.6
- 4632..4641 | 0.3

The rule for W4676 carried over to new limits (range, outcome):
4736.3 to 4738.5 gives 165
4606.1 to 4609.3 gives 199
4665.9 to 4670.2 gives 180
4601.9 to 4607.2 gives 197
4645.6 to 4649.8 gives 162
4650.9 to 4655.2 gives 166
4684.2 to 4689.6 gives 158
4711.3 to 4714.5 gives 182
